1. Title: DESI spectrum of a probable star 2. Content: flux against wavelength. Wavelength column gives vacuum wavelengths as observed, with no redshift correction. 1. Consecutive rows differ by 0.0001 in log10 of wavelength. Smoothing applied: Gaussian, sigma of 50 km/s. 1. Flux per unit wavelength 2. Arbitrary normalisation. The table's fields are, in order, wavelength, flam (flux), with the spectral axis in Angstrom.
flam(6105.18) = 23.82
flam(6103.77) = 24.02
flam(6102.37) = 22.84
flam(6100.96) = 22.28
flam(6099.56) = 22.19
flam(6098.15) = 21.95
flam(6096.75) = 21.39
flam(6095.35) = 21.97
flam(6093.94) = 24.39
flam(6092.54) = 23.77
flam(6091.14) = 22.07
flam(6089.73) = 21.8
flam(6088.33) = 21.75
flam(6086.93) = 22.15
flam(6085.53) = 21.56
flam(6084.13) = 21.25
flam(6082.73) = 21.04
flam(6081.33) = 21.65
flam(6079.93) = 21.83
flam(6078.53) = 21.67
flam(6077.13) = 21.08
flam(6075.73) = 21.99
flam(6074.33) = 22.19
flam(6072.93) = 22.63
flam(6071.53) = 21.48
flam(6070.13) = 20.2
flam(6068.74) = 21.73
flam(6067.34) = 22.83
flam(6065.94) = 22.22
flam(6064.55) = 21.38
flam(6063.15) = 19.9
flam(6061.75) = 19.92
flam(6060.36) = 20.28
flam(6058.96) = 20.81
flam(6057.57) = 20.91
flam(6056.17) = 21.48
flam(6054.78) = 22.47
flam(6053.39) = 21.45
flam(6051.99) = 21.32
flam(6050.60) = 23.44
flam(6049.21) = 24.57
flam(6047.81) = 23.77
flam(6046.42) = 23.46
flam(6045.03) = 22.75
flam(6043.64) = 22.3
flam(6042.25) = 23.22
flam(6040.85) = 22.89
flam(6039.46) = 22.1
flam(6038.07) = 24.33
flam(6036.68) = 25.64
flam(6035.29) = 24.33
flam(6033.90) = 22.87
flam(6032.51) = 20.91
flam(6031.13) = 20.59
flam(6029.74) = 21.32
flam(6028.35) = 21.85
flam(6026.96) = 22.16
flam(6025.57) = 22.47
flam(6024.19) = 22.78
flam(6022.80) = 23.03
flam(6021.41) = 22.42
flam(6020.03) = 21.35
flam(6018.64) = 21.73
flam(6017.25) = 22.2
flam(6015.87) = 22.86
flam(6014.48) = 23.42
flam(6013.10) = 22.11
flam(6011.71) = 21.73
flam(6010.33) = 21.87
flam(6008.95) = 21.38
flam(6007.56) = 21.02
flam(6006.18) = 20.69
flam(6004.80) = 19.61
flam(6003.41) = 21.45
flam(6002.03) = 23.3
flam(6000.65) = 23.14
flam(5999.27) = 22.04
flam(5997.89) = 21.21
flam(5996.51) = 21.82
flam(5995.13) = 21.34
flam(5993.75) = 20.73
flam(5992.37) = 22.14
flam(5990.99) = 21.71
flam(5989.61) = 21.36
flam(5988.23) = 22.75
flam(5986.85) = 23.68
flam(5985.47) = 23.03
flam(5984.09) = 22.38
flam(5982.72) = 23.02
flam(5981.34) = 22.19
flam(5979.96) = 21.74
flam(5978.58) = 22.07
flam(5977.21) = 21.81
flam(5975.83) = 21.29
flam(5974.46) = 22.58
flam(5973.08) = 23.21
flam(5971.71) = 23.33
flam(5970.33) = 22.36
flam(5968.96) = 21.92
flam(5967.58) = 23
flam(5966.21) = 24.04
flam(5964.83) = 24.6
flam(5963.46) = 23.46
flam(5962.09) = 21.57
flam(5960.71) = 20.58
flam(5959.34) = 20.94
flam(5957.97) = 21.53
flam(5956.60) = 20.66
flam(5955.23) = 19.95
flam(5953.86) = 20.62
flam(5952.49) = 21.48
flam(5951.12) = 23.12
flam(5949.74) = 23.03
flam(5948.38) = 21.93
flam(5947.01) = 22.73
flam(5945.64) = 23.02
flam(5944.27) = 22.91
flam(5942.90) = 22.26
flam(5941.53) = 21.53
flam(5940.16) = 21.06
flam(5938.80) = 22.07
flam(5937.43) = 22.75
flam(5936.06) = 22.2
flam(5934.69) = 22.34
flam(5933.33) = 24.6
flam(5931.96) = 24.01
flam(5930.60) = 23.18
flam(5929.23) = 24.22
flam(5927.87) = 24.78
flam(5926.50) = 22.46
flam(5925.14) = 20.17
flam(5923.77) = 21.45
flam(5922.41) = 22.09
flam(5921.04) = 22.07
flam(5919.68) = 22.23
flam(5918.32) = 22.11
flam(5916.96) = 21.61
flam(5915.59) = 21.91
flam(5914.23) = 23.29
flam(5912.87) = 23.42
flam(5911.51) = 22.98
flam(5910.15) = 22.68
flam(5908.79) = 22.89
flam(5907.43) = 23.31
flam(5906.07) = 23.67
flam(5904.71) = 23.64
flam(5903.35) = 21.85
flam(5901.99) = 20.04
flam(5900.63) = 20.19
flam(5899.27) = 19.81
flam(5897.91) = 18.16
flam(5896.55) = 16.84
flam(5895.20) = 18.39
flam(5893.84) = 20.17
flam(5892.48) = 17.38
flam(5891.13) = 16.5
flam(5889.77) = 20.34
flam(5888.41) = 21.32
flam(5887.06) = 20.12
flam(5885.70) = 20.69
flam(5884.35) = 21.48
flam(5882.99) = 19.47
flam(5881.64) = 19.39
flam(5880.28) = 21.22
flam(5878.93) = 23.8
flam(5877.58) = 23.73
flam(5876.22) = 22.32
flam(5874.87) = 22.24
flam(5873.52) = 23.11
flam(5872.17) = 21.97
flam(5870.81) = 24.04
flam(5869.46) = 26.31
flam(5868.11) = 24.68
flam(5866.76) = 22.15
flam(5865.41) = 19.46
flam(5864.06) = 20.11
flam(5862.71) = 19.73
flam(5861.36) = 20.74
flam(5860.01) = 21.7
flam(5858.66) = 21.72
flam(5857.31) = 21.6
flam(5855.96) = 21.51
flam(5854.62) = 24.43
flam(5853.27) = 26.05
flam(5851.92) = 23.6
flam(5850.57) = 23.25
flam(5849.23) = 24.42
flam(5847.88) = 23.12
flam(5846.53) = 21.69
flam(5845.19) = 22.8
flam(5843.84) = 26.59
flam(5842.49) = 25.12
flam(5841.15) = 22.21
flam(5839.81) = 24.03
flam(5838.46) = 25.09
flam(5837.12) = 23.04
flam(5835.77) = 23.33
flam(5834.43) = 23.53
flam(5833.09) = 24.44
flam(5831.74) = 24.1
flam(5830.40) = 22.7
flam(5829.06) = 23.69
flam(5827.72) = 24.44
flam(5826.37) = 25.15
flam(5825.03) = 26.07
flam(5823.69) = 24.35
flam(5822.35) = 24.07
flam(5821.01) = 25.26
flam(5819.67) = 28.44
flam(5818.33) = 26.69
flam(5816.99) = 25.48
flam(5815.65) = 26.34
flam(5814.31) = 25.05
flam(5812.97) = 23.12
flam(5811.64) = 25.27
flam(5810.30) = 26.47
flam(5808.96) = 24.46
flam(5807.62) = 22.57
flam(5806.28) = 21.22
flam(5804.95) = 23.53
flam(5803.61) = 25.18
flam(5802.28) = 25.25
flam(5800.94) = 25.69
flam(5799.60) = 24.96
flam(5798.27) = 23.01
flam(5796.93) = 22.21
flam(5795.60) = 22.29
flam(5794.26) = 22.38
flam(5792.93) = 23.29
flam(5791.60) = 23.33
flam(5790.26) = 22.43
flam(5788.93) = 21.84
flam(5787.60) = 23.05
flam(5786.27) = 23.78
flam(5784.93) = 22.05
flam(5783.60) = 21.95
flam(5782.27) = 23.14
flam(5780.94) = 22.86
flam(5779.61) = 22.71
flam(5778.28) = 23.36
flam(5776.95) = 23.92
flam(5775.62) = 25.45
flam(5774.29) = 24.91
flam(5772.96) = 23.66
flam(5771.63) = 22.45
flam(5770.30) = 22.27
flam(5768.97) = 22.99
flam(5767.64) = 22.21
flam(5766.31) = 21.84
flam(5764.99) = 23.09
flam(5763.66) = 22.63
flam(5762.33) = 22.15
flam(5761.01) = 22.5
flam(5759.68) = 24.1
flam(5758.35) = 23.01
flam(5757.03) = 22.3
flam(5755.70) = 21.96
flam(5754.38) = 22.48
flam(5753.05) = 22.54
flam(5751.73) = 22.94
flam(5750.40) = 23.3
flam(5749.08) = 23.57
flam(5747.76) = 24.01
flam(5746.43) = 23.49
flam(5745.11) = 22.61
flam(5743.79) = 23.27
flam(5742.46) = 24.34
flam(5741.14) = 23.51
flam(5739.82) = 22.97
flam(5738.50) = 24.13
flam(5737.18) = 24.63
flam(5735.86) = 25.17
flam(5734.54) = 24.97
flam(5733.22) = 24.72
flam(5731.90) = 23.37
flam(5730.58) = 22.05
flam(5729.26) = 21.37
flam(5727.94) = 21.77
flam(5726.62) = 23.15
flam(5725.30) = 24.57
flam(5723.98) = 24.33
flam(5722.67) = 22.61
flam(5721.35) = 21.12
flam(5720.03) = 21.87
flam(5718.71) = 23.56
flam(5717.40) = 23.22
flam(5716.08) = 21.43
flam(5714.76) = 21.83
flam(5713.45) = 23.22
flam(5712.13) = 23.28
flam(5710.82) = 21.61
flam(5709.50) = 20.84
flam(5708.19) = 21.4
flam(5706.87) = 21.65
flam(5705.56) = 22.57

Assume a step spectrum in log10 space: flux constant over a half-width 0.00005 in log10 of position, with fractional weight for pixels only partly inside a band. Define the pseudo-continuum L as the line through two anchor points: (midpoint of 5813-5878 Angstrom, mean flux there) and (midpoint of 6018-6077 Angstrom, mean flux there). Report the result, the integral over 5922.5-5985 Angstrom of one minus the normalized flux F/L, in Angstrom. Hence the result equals 1.4 Angstrom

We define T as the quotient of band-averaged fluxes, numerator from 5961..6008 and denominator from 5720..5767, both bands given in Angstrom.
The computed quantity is 0.96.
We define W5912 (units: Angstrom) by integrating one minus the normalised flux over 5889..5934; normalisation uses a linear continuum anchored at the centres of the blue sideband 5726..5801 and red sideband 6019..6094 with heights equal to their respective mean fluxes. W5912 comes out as 2.1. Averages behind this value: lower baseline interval 23.1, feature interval 21.6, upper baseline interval 22.1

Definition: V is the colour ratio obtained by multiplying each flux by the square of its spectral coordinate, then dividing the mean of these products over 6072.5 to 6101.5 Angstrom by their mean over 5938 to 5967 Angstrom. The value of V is 1.0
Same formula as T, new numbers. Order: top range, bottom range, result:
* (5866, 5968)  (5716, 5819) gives 0.94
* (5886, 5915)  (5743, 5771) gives 0.91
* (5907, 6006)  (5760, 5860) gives 0.94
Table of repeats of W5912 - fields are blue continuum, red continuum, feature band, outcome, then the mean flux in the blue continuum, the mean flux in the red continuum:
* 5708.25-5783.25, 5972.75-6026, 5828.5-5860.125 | -1.2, 23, 22.1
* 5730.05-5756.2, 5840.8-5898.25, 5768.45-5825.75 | -2.9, 23.5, 21.8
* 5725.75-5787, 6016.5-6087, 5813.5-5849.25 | -2.5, 23.2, 22.1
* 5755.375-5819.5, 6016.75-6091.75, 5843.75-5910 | 3.9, 23.5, 22.1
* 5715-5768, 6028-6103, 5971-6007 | 0.5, 23.1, 22.1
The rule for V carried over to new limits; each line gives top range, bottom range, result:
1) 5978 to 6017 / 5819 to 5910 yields 1.03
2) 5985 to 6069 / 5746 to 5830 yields 1.01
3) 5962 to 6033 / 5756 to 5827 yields 1.00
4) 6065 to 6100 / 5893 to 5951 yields 1.05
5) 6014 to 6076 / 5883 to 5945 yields 1.07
